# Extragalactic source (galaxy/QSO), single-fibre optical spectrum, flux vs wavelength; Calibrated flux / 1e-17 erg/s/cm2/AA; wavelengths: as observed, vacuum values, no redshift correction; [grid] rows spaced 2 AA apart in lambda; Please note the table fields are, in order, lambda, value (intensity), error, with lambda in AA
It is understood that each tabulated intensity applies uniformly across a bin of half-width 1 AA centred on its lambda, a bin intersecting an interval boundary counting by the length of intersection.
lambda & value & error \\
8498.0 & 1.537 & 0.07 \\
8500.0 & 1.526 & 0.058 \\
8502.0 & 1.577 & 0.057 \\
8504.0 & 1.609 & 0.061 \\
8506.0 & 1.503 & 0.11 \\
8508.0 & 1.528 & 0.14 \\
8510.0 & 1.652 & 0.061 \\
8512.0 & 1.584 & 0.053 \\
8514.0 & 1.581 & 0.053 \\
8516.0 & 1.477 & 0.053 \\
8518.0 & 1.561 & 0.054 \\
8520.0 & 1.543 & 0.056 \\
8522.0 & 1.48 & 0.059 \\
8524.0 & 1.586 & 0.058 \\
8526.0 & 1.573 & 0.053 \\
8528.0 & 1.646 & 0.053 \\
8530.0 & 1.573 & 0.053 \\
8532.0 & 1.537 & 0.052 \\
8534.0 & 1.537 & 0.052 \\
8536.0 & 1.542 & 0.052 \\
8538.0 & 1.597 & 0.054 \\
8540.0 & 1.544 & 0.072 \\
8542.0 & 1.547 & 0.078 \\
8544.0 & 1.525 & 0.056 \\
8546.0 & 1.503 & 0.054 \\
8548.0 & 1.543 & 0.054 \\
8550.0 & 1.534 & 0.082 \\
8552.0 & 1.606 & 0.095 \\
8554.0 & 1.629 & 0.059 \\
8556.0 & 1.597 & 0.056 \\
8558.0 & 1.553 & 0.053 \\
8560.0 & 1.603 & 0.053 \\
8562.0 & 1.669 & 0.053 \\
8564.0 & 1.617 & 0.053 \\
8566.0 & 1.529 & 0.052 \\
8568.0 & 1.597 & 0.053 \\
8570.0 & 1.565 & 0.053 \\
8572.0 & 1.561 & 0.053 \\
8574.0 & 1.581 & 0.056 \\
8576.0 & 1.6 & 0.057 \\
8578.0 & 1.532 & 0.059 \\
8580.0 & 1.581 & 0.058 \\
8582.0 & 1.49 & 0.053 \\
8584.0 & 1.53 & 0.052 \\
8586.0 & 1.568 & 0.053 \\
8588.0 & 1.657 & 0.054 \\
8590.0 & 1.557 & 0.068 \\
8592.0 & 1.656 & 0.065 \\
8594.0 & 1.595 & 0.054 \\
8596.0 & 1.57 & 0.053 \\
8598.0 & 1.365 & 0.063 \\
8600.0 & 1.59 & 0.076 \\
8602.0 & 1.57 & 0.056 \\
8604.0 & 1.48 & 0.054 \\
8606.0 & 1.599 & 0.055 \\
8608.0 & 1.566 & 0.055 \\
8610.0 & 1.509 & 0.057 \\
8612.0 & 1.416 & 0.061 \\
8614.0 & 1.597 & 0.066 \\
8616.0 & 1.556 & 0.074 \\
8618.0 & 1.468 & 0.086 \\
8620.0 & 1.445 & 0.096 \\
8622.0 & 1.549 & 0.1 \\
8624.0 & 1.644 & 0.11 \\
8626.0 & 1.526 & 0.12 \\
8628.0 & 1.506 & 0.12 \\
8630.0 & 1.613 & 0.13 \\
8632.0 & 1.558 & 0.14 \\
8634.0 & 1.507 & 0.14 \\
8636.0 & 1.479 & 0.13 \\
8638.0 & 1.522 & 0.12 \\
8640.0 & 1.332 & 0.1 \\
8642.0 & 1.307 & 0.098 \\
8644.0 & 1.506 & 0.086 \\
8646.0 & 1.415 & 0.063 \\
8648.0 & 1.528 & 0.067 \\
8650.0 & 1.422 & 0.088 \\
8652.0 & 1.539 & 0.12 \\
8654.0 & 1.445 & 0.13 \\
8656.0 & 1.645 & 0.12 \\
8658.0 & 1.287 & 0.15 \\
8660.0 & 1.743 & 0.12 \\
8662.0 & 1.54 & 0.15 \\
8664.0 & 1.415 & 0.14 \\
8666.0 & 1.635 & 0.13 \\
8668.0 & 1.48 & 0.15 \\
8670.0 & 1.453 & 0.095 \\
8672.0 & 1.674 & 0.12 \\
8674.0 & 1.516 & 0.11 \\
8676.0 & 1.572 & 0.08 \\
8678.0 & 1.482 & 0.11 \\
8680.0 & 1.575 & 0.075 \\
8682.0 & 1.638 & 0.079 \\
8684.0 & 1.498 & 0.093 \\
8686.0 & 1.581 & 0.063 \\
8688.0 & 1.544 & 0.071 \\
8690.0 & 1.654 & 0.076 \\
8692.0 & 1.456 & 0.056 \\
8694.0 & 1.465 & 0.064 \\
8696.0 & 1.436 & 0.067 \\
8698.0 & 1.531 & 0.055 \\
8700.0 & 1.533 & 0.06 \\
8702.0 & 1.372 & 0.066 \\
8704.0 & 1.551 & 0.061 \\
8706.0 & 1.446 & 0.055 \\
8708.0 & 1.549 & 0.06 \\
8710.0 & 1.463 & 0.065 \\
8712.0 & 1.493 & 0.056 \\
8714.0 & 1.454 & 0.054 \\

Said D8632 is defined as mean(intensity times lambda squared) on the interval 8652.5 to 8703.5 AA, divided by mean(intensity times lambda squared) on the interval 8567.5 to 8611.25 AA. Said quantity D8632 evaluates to 1.00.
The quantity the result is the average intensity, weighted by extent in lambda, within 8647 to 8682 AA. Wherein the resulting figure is 1.53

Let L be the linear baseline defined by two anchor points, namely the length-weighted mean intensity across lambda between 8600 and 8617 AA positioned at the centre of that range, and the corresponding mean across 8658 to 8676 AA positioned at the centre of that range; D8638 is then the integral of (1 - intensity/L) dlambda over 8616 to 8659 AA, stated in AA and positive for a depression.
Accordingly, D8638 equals 1.4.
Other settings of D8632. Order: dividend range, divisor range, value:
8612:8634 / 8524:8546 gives 1.01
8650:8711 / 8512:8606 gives 1.00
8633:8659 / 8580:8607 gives 0.95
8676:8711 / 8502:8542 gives 1.01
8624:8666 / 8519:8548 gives 0.99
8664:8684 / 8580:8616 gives 1.02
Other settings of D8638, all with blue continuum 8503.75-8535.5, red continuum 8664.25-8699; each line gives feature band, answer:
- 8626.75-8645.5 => 0.8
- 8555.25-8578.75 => -0.5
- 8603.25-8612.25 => 0.1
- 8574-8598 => -0.3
